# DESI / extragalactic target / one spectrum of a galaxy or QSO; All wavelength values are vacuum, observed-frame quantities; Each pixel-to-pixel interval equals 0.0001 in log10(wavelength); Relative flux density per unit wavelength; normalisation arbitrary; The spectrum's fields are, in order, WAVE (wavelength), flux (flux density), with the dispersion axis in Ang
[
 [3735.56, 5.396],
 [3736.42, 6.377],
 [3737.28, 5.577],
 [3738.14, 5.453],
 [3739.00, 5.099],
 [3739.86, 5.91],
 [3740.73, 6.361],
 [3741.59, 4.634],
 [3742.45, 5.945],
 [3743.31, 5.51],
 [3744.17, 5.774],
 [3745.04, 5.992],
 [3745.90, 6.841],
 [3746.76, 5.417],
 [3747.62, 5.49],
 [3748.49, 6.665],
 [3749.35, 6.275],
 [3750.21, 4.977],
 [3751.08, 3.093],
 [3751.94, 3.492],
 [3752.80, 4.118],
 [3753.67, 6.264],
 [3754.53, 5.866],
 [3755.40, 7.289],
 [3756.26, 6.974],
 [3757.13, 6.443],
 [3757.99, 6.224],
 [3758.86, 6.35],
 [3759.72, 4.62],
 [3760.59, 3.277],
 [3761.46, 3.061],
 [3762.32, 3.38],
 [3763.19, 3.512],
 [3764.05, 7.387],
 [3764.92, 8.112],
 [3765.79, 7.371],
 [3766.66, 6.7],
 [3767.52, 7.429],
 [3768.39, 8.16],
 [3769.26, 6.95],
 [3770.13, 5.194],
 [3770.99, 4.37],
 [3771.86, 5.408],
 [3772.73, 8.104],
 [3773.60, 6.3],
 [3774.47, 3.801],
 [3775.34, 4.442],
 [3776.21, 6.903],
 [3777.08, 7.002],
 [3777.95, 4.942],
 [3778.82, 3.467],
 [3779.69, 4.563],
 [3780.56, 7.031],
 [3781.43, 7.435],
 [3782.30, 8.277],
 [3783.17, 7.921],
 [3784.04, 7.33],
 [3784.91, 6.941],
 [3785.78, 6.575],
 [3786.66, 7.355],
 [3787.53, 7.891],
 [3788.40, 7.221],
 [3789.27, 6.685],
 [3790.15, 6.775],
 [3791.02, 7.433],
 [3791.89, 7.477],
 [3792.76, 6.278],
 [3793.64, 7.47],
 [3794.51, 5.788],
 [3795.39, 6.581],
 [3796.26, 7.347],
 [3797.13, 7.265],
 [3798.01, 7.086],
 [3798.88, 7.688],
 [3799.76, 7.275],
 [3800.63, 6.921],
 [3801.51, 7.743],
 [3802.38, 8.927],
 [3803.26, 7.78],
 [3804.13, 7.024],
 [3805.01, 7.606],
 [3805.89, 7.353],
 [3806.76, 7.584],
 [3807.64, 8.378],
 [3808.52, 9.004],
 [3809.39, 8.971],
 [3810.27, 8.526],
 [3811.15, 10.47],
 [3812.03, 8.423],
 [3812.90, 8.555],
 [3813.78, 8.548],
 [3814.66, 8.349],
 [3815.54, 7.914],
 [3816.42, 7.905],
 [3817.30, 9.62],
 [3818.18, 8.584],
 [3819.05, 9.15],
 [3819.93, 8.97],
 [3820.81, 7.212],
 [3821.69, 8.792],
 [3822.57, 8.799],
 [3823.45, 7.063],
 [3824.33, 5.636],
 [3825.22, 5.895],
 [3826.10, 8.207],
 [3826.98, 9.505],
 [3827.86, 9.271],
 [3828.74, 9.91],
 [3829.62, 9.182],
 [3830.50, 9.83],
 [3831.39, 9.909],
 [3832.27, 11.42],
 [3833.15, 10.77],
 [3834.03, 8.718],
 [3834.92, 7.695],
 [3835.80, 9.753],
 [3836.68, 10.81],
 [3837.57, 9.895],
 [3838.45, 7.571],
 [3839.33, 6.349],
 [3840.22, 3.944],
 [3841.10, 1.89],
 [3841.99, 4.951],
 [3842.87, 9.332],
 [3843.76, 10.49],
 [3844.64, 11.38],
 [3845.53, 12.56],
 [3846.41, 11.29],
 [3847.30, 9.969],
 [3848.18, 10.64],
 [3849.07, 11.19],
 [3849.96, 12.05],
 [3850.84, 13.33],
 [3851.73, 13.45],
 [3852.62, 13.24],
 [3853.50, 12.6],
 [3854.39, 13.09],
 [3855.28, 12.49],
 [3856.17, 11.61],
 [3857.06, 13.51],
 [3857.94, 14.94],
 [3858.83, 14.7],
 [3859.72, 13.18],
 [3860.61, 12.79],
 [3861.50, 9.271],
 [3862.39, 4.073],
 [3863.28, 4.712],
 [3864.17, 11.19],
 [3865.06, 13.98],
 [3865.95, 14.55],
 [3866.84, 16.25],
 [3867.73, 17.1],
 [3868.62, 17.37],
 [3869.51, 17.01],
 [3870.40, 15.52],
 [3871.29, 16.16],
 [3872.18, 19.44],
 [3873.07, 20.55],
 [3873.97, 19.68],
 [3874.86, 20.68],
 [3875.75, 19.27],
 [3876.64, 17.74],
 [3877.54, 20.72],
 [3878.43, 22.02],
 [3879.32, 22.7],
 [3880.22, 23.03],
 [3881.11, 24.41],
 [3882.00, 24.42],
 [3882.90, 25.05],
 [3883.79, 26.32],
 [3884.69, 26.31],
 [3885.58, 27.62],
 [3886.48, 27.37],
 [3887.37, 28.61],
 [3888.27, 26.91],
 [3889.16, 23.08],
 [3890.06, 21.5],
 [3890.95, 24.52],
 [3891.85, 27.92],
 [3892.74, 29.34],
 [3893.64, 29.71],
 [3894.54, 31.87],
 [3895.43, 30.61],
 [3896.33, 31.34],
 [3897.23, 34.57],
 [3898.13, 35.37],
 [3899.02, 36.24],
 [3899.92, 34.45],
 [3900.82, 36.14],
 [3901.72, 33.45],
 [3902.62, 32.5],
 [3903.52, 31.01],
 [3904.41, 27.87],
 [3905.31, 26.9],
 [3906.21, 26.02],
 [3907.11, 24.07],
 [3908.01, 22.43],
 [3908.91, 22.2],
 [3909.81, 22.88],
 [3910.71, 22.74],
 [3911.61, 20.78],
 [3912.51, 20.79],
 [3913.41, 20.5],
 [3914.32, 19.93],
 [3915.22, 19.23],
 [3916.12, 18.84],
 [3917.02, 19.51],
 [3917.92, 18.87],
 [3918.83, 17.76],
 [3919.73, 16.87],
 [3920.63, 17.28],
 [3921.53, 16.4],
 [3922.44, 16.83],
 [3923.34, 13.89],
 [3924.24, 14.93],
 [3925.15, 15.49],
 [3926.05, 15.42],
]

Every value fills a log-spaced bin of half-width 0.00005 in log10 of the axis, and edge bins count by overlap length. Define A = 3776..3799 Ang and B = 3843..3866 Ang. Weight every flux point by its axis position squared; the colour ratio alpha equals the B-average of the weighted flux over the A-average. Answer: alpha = 1.8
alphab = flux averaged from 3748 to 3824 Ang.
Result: 6.87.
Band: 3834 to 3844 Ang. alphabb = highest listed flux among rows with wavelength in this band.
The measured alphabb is 10.81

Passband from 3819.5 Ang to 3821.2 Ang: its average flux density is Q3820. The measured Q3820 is 8.11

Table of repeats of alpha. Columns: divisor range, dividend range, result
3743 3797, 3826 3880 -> 2.13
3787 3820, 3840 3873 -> 1.60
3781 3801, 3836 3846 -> 1.17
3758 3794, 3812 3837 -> 1.44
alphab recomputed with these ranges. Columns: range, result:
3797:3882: 11.3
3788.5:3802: 7.07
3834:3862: 10.6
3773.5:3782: 5.6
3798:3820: 8.26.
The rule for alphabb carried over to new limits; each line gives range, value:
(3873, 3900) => 36.24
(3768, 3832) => 10.47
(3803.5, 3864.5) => 14.94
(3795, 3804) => 8.927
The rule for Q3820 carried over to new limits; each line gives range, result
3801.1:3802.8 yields 8.37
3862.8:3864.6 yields 7.85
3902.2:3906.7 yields 28.8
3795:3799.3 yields 7.21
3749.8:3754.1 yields 4.38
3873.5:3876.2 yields 19.9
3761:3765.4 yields 5.1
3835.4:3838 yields 10.1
